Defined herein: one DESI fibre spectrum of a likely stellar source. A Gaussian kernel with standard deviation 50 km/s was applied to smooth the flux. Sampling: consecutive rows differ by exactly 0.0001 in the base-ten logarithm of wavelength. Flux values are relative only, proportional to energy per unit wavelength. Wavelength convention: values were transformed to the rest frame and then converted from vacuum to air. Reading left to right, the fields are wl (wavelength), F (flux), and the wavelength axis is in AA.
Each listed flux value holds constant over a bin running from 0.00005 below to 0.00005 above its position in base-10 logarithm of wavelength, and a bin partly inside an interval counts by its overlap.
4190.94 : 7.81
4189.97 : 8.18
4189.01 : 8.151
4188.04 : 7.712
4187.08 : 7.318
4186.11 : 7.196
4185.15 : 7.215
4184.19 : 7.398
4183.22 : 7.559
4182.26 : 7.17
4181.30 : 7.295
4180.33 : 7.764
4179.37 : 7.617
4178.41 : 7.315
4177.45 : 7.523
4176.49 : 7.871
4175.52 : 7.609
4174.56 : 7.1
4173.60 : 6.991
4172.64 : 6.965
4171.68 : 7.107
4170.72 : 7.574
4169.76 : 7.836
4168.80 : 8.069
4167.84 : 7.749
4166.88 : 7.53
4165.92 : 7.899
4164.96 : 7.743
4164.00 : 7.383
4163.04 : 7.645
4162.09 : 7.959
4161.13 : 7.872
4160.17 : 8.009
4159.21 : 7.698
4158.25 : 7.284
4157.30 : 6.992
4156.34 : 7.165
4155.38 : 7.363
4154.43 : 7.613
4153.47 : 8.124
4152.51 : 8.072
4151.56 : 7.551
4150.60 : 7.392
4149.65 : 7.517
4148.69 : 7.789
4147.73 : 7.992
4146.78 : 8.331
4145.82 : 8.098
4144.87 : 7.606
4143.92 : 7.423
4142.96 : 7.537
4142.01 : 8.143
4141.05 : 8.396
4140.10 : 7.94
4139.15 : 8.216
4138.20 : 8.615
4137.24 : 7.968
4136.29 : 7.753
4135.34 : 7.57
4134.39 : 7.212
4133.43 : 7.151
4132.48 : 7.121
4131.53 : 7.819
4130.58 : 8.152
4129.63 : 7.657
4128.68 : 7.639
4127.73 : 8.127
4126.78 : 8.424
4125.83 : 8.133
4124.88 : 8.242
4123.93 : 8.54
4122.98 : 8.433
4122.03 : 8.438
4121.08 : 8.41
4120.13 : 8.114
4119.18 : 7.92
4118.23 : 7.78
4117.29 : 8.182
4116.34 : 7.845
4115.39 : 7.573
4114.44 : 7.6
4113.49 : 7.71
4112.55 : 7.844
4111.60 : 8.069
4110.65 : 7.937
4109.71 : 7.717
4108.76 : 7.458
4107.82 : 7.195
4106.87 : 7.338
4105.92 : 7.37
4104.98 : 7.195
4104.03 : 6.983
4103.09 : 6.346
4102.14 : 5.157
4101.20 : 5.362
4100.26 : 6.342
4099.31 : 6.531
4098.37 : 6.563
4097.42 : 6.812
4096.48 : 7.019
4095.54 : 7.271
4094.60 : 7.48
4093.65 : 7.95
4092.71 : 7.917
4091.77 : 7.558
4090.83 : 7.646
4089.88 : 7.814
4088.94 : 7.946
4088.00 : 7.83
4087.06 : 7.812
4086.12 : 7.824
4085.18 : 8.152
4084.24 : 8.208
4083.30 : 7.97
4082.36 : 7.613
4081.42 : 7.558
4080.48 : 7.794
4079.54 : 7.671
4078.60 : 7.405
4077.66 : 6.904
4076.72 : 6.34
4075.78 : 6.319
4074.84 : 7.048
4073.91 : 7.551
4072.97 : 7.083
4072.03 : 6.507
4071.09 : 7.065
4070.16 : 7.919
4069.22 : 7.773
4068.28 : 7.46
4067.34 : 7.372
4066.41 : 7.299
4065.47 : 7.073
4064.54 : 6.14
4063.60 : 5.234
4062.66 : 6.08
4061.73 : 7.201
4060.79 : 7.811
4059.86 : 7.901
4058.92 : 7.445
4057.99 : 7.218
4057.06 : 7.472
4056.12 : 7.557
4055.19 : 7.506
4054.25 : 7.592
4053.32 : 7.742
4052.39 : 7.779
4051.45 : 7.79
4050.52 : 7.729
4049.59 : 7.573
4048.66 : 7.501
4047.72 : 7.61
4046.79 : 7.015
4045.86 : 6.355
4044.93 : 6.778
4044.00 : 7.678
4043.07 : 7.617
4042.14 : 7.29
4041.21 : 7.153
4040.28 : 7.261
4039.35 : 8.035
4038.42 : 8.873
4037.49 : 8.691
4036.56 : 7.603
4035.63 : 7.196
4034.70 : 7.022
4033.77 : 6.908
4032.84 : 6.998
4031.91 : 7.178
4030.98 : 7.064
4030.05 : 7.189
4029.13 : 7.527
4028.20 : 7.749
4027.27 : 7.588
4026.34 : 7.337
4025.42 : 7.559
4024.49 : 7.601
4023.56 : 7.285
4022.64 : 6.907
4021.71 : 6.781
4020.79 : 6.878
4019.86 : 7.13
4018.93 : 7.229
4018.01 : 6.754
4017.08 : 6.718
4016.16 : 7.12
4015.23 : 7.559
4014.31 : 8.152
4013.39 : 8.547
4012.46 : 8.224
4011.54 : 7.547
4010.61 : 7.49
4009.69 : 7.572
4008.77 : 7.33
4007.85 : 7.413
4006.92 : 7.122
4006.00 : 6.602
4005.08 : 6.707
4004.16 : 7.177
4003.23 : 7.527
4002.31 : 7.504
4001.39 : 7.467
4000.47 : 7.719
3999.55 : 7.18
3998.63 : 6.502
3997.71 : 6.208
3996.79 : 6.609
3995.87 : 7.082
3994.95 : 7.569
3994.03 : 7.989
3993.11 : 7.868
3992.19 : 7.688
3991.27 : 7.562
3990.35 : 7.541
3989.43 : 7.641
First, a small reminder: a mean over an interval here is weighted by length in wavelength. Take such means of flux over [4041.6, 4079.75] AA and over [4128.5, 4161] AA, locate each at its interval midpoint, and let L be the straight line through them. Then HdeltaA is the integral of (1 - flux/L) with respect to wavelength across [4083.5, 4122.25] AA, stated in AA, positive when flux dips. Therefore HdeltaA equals 0.1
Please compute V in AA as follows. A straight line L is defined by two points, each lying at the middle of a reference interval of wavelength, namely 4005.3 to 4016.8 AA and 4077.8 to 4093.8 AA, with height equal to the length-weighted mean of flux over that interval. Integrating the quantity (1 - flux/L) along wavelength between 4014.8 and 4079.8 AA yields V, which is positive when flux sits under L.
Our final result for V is 3.2 AA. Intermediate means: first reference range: 7.53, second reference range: 7.78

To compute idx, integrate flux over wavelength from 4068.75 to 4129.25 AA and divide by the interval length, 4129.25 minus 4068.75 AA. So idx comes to 7.51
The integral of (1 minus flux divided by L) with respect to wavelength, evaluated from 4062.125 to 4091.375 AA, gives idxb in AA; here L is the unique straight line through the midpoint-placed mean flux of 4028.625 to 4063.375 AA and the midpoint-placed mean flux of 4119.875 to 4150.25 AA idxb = 1.15 AA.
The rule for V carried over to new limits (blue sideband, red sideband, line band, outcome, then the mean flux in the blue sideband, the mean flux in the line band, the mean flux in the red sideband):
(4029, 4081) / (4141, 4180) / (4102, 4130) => -0.93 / 7.3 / 7.74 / 7.64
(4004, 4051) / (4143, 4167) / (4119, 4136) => -0.75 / 7.37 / 7.95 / 7.68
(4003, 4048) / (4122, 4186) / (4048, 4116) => 1.78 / 7.36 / 7.31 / 7.71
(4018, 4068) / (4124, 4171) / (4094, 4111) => 1.55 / 7.32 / 6.89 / 7.78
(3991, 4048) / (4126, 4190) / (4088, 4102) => 0.72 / 7.35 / 7.13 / 7.67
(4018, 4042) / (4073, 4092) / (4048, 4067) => 0.44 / 7.38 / 7.29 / 7.54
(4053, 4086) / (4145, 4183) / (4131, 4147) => -0.62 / 7.29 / 7.81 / 7.6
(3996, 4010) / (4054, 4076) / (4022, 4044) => -1.02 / 7.11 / 7.46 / 7.16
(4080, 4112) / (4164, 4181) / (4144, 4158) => -0.36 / 7.34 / 7.68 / 7.53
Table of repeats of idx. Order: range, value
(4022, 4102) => 7.33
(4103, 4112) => 7.4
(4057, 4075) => 7.13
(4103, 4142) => 7.83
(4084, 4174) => 7.64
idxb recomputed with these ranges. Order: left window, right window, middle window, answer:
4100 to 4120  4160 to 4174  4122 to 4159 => -1.7 AA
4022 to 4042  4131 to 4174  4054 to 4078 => 1.3 AA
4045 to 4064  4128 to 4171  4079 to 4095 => -0.8 AA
